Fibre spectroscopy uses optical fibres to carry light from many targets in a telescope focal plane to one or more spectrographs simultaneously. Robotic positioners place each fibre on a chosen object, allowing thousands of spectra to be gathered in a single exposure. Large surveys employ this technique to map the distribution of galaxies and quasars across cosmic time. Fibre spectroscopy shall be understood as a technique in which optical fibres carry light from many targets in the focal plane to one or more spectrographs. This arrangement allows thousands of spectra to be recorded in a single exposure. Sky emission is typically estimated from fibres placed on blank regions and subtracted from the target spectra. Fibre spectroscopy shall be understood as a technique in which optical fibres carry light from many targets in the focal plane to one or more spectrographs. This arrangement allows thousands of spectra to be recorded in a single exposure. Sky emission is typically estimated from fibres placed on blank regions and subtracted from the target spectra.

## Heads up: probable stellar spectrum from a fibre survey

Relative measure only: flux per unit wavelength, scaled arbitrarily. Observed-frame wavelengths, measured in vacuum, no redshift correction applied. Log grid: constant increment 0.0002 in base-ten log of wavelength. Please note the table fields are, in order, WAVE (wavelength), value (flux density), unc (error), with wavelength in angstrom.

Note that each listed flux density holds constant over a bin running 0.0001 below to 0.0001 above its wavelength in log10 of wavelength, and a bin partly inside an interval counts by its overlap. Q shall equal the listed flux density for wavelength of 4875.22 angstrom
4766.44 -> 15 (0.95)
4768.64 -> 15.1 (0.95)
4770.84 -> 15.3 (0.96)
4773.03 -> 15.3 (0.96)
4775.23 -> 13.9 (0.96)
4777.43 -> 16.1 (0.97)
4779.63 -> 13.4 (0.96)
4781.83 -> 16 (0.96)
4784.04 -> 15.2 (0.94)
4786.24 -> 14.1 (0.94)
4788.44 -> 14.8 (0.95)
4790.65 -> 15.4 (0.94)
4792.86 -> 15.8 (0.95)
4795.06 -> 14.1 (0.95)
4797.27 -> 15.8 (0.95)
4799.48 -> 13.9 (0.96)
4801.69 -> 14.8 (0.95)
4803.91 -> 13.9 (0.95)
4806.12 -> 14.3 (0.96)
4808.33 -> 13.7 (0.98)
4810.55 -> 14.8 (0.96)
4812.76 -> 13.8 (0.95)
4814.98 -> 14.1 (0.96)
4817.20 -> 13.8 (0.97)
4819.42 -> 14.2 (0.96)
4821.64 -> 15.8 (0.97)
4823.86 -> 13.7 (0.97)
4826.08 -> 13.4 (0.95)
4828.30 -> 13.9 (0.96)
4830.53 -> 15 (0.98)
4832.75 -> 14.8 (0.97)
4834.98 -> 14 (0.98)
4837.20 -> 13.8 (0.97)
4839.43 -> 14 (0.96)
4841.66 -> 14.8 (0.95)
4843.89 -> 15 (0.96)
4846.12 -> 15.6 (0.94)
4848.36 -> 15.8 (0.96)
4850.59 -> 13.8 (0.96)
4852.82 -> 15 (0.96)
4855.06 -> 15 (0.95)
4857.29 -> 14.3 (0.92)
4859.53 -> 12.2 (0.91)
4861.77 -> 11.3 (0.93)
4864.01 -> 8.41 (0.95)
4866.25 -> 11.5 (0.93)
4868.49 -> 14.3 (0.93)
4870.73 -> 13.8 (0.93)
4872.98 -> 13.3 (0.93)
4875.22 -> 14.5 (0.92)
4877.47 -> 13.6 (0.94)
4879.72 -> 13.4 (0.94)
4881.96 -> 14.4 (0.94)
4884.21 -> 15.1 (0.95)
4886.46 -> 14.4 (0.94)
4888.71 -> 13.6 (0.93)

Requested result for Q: 14.5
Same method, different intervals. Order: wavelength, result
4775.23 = 13.9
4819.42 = 14.2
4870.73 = 13.8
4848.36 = 15.8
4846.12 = 15.6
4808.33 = 13.7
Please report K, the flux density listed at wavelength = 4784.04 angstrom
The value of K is 15.2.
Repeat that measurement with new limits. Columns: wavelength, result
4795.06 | 14.1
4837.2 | 13.8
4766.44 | 15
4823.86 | 13.7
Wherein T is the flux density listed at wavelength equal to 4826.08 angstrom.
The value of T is 13.4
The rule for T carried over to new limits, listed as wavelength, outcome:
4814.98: 14.1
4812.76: 13.8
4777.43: 16.1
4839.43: 14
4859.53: 12.2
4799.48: 13.9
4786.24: 14.1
